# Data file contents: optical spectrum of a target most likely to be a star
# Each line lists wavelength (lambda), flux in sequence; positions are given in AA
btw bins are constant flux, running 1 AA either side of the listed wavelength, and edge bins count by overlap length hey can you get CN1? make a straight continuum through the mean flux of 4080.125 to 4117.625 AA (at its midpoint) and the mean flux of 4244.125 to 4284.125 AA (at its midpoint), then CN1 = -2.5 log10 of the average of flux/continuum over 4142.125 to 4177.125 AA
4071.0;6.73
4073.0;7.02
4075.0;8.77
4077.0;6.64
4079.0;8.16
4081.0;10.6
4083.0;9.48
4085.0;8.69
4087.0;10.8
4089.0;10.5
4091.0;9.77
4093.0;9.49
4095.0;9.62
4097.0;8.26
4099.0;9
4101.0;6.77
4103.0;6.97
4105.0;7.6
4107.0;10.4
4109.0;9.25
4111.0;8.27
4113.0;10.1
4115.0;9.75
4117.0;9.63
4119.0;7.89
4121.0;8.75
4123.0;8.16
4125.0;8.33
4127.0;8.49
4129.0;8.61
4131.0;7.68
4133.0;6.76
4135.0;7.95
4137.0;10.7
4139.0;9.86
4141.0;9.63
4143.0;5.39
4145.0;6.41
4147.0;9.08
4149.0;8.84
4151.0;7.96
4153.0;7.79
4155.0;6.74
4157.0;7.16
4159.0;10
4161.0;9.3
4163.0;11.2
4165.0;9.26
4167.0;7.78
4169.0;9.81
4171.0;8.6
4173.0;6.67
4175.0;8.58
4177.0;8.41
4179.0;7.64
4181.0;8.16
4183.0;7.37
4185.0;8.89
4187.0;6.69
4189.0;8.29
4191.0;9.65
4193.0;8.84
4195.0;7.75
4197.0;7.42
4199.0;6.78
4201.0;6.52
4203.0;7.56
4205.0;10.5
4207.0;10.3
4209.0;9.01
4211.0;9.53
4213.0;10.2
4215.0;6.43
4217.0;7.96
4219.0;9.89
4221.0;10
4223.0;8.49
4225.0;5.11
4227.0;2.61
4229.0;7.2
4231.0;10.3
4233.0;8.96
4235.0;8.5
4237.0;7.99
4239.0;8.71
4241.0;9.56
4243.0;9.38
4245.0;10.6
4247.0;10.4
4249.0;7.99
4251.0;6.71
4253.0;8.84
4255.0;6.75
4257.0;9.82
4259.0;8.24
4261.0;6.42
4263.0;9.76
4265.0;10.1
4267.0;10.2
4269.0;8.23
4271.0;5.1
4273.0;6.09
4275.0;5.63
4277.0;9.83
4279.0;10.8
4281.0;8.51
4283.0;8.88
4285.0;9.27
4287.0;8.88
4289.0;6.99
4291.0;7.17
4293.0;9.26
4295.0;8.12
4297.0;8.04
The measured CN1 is 0.08 mag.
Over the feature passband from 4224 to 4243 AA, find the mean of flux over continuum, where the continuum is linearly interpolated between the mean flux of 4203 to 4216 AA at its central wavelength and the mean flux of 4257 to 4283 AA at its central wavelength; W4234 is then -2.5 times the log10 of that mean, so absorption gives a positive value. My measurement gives 0.14 mag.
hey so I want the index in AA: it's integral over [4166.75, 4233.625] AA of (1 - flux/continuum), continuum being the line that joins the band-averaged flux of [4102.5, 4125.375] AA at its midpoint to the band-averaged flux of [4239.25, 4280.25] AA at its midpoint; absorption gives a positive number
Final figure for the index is 3.62 AA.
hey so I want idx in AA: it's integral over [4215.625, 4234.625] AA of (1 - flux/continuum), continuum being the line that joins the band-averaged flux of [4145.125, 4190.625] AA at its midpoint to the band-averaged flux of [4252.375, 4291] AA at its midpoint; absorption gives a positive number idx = 1.13 AA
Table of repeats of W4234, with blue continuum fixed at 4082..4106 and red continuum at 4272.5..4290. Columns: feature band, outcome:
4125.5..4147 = 0.076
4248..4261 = 0.070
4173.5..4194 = 0.057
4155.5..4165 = -0.064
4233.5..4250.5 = -0.071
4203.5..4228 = 0.032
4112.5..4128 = -0.001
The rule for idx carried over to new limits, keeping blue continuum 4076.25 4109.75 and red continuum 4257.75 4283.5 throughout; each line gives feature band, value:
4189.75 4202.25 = 1.1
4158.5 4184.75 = 0.0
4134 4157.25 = 1.6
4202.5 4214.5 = -1.3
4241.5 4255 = -0.7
